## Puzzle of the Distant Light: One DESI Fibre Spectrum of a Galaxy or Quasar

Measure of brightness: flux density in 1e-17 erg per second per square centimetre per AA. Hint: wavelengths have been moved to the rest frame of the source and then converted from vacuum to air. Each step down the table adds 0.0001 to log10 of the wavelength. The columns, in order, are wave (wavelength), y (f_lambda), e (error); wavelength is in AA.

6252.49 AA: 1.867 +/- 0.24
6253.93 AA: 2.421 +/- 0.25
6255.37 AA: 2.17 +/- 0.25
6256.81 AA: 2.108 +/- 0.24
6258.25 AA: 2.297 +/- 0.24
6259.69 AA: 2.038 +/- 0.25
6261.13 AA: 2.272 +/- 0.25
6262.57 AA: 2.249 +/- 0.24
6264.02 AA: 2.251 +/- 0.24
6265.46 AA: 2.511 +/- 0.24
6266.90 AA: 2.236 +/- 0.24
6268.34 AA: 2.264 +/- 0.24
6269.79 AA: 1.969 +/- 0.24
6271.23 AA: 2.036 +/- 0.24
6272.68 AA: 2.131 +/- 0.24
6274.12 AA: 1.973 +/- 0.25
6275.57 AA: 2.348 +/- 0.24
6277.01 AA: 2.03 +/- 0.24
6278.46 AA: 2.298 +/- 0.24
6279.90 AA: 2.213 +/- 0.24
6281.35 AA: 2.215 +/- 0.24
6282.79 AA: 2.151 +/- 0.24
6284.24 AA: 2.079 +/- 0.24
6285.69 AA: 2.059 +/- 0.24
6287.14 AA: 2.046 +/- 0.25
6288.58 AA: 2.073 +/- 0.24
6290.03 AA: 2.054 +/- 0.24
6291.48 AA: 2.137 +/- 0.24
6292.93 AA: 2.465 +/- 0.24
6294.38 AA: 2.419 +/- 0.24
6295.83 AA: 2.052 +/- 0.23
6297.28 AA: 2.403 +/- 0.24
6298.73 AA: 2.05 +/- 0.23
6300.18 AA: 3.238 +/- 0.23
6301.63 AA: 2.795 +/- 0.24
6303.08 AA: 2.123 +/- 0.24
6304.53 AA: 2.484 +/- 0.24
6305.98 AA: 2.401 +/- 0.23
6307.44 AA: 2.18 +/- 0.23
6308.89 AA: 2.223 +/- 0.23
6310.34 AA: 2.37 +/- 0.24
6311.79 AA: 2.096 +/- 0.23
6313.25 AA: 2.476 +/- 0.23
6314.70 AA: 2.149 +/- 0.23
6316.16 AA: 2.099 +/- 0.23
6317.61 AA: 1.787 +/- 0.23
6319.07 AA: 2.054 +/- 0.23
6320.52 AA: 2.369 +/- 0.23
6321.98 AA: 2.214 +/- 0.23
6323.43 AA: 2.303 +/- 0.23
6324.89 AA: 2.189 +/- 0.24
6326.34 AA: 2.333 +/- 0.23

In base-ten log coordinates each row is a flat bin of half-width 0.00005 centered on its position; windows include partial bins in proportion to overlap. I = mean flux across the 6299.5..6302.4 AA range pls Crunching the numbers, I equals 3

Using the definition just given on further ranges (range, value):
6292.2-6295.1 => 2.44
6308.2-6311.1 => 2.3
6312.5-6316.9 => 2.24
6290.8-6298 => 2.3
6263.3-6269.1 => 2.31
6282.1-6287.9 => 2.08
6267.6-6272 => 2.09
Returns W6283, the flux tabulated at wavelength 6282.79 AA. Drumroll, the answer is 2.151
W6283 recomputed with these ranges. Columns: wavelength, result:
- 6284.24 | 2.079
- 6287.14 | 2.046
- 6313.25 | 2.476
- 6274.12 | 1.973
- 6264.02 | 2.251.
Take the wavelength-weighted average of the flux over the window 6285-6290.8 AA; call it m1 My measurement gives 2.06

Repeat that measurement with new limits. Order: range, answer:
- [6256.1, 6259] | 2.2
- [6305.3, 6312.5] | 2.25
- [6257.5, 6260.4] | 2.17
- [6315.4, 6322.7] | 2.1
